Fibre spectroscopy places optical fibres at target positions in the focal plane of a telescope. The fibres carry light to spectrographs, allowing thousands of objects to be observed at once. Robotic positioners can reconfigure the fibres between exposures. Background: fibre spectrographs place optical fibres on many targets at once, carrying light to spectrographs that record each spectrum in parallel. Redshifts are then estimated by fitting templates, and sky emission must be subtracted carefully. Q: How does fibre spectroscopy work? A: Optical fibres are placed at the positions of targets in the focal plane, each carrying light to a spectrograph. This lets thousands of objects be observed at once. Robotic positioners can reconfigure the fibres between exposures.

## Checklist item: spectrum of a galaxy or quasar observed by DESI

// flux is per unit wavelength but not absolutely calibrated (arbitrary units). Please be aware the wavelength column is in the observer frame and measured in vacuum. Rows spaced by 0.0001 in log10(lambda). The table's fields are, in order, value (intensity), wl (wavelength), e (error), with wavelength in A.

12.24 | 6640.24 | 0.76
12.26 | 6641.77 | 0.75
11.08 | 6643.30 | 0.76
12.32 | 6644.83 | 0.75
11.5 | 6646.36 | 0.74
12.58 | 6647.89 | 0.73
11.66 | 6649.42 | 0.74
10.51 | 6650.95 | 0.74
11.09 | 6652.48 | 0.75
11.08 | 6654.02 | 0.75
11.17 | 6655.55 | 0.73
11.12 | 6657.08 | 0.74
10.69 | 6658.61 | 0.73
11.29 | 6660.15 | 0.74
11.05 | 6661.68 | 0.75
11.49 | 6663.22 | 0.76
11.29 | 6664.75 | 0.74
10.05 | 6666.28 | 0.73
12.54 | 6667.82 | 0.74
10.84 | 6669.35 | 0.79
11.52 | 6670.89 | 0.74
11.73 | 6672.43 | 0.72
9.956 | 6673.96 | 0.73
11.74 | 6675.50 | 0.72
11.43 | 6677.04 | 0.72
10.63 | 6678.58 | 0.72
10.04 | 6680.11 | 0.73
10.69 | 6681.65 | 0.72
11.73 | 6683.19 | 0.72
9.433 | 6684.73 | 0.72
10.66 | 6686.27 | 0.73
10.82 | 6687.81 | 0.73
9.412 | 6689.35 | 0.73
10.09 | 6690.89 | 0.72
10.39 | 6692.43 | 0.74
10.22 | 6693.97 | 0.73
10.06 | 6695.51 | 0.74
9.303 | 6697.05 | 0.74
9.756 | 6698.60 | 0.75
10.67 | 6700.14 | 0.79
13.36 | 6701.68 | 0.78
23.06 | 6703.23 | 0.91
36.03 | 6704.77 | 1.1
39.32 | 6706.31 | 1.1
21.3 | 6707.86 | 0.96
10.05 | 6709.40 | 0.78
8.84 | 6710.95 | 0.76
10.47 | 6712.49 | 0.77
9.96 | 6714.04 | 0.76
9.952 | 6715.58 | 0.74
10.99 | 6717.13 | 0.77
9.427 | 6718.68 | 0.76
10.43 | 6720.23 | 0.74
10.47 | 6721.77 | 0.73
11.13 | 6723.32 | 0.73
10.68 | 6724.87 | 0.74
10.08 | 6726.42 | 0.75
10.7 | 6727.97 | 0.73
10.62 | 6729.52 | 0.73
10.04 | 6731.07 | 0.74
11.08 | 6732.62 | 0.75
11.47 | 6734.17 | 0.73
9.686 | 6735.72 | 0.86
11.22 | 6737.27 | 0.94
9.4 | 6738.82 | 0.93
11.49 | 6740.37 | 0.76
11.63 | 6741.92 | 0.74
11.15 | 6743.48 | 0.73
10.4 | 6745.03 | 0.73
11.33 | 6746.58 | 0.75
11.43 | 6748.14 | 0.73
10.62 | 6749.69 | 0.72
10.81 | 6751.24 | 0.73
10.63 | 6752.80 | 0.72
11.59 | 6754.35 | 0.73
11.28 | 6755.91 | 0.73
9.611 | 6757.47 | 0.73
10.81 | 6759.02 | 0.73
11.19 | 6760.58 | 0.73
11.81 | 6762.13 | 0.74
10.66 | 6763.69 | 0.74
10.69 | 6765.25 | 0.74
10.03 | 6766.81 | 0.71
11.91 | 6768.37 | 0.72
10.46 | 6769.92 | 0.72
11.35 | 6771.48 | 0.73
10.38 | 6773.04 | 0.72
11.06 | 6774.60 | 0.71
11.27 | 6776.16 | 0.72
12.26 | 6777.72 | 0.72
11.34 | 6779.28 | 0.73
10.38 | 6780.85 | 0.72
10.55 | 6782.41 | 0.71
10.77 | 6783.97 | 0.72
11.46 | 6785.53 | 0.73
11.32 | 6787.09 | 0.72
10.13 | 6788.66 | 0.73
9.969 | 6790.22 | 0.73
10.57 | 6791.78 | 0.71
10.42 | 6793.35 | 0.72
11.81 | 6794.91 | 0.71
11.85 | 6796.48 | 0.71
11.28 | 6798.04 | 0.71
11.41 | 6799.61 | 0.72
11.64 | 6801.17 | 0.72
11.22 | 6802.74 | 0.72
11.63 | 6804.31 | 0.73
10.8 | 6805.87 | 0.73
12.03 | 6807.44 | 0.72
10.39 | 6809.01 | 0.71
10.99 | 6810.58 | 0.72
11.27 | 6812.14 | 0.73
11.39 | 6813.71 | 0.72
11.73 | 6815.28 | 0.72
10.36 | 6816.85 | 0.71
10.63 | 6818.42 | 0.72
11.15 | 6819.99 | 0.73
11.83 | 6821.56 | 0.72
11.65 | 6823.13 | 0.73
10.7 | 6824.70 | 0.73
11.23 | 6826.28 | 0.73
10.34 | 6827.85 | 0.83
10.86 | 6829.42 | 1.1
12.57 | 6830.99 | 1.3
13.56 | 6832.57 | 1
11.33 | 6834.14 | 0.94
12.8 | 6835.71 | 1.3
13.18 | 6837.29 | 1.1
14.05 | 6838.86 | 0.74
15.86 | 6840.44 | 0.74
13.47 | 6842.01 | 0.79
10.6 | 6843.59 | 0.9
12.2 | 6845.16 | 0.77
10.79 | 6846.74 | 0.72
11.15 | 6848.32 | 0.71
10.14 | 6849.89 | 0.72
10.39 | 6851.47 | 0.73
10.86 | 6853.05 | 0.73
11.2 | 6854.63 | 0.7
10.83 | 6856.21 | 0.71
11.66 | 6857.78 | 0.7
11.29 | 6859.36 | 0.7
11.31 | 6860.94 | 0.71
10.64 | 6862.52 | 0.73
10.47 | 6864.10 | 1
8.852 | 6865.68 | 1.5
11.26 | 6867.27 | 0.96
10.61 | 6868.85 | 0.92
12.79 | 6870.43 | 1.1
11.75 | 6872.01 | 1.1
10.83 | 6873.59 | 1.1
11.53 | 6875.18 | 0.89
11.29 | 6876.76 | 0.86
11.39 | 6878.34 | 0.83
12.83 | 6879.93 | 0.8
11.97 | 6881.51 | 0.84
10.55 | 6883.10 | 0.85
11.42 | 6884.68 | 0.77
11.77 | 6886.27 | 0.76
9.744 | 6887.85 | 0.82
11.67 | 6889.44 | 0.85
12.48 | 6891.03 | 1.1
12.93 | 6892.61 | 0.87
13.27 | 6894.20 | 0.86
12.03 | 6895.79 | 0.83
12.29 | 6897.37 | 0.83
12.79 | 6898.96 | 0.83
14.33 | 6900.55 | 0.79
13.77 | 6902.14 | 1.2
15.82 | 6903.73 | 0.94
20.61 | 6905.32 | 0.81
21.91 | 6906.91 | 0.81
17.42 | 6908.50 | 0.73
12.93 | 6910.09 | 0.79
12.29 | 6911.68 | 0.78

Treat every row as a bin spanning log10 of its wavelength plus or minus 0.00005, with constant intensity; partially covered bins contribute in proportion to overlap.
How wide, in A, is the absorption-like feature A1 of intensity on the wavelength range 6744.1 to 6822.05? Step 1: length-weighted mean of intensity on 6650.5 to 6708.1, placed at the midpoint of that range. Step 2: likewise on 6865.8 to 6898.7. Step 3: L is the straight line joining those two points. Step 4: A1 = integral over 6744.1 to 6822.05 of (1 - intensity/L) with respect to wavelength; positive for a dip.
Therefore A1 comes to 7.50 A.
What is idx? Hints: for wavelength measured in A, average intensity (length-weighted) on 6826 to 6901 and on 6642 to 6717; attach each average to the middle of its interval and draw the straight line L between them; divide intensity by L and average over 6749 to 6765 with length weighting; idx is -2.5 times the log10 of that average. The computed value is 0.12 mag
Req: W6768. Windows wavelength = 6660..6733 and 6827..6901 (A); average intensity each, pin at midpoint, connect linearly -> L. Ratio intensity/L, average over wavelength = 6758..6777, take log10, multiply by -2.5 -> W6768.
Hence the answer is 0.10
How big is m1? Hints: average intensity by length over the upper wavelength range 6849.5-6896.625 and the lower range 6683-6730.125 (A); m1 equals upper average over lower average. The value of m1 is 0.9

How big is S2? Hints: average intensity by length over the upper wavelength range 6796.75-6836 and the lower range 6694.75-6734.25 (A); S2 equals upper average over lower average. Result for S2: 0.8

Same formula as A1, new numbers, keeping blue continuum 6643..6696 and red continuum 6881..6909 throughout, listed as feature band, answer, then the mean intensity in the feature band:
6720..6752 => 2.75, 10.8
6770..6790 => 2.16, 11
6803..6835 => 3.64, 11.3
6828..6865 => 3.79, 11.8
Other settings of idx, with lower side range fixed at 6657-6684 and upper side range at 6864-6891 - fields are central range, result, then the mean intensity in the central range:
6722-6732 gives 0.06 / 10.5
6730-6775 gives 0.03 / 10.9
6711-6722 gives 0.10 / 10.1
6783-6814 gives 0.01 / 11.1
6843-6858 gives 0.03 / 11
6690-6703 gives 0.01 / 11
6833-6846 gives -0.15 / 12.9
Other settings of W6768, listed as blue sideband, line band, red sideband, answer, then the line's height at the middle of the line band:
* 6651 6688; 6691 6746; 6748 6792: -0.158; 11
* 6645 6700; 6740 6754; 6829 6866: 0.016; 11.2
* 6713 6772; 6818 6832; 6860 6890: -0.024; 11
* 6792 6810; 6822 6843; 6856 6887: -0.104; 11.3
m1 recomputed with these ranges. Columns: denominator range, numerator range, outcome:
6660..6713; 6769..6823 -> 0.86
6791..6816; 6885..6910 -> 1.25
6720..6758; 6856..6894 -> 1.06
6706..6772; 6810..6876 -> 1.01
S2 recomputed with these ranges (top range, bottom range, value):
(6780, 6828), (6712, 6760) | 1.04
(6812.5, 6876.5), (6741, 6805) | 1.04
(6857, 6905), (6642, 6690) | 1.08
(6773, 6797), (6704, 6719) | 0.65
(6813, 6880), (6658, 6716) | 0.91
